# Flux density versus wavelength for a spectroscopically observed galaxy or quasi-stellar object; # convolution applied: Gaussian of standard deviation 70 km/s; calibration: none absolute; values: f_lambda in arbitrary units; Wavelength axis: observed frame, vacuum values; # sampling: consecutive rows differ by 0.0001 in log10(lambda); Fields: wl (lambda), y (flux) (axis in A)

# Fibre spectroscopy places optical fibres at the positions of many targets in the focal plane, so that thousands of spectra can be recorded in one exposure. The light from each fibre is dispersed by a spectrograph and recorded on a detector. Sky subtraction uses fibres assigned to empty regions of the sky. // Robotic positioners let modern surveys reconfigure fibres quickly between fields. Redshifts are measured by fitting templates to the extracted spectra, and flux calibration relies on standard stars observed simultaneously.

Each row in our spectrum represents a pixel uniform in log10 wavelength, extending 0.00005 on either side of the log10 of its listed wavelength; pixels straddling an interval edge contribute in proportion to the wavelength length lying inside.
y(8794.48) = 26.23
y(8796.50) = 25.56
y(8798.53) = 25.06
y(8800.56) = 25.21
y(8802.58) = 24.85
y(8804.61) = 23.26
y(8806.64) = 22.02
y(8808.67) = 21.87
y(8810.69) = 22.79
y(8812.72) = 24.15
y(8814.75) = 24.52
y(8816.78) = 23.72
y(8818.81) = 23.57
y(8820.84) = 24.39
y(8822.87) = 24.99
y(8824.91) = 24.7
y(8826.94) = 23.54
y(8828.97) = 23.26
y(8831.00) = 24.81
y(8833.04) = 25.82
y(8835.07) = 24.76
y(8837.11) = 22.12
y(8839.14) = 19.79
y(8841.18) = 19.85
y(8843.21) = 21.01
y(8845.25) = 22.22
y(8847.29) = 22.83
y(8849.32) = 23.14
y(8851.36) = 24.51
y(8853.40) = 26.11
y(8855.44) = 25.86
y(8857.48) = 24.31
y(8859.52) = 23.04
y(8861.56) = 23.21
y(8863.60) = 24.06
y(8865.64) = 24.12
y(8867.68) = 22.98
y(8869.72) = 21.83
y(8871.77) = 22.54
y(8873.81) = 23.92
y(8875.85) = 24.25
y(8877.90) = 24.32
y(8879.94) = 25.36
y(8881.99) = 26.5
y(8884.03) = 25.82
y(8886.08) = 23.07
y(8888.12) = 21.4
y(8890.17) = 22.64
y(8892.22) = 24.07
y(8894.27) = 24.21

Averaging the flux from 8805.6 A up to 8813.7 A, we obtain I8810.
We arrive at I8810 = 22.7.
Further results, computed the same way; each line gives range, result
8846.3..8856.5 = 24.5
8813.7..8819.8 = 23.9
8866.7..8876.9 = 23.1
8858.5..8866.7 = 23.6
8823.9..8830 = 23.9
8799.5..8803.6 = 25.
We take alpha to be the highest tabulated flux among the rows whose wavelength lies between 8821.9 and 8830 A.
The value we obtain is 24.99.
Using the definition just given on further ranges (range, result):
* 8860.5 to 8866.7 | 24.12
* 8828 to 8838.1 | 25.82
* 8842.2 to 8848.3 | 22.83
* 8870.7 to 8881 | 25.36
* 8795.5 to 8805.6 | 25.56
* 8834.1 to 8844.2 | 24.76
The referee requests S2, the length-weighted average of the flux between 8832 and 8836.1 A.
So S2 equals 25.2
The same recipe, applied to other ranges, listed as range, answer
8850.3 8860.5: 24.8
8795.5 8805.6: 24.8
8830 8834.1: 25.3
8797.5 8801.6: 25.1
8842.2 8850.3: 22.3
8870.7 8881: 24.1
